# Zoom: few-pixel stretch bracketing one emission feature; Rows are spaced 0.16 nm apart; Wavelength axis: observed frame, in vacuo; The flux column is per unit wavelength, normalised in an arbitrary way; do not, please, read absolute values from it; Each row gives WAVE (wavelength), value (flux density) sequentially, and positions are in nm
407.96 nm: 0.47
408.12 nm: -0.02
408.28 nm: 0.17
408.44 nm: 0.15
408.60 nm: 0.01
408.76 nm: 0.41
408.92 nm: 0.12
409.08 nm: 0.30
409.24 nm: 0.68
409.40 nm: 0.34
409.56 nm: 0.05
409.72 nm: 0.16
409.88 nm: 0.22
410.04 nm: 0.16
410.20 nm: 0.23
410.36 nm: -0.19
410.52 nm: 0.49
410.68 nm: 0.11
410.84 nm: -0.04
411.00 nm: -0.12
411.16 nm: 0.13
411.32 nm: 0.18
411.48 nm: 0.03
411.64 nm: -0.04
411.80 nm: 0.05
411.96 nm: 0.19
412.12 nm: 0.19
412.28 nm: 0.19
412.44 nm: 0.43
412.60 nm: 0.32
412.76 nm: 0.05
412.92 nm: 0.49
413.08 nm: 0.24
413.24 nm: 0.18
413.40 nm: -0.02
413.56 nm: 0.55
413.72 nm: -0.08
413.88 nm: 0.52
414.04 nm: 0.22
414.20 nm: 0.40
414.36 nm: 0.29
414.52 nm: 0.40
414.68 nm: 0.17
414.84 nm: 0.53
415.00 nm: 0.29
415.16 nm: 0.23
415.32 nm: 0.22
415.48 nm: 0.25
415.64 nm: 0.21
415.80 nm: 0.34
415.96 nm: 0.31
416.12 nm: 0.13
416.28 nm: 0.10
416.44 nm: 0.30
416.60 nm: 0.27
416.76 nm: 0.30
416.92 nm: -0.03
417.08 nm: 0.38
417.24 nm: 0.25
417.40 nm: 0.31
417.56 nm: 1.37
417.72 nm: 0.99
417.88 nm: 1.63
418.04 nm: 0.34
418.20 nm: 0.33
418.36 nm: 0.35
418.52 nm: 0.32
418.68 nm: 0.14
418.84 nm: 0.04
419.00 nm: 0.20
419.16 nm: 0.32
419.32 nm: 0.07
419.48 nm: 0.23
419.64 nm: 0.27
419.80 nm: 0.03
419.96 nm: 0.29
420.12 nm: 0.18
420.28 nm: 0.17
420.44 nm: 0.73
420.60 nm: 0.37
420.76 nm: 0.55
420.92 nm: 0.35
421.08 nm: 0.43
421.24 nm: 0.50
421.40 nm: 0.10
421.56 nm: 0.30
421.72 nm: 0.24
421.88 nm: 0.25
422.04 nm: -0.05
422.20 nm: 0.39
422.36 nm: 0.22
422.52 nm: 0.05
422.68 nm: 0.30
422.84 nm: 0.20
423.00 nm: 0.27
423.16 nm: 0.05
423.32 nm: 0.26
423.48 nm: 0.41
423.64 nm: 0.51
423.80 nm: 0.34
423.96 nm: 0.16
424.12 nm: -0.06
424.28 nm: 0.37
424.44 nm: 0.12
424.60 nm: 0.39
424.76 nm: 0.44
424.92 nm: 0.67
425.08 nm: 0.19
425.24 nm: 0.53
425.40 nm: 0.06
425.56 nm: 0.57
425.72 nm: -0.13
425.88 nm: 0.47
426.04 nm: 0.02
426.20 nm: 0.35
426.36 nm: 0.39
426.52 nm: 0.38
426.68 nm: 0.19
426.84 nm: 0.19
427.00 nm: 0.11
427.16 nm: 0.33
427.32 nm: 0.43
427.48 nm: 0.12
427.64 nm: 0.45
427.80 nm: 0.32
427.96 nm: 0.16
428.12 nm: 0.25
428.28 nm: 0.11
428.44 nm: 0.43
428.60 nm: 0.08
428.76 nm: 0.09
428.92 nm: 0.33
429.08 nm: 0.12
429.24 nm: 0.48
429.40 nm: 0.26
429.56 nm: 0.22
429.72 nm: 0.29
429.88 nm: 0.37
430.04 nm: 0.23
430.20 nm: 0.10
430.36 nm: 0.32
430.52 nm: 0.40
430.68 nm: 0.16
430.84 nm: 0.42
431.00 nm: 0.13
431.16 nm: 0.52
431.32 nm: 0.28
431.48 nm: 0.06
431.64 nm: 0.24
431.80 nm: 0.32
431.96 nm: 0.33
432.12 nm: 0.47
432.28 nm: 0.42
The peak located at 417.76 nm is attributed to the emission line [O II]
